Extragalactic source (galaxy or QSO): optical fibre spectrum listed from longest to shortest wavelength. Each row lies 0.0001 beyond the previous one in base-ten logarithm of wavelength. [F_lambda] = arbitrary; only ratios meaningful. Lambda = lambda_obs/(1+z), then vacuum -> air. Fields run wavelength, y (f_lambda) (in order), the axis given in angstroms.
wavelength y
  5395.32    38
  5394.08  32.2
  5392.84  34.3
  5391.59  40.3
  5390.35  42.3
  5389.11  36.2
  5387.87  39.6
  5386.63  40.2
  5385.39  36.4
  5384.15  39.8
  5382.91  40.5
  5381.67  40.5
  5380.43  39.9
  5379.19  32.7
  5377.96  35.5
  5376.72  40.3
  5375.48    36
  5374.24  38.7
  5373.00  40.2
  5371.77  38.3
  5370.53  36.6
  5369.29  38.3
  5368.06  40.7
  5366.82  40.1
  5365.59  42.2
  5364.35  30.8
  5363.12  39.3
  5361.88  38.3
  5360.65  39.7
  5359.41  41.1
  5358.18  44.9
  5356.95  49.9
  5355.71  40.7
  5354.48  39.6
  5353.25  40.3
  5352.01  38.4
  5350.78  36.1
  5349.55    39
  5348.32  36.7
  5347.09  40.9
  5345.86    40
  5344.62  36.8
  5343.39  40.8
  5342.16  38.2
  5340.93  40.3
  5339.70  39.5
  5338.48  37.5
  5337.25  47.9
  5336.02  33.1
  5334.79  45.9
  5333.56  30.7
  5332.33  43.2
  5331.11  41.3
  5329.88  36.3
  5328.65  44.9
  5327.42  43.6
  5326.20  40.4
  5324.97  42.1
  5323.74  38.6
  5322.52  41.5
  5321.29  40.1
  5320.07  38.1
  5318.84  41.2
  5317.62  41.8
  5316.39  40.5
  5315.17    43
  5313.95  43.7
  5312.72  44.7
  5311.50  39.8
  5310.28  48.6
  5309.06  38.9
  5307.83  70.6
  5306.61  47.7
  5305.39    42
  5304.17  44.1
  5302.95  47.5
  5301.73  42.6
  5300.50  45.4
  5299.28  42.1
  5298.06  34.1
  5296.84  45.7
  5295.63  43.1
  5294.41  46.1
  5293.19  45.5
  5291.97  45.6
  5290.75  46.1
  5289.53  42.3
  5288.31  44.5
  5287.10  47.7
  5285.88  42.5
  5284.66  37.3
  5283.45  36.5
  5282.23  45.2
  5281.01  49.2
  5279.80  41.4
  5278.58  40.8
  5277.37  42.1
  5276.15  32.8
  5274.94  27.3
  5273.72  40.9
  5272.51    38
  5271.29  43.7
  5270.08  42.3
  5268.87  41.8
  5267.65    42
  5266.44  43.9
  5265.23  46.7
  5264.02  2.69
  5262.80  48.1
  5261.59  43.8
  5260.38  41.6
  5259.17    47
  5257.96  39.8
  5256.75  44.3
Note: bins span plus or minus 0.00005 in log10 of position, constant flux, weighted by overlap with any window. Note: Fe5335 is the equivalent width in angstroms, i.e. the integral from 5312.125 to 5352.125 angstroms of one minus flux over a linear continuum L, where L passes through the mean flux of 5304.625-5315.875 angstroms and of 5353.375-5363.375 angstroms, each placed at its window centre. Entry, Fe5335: 3.70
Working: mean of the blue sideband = 46.5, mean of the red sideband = 41.7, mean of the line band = 40.2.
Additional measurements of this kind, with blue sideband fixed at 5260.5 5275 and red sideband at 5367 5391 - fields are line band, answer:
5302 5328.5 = -3.38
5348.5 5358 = -0.47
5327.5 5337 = -0.29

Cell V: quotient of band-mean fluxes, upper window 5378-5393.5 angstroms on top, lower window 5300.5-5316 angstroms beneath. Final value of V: 0.84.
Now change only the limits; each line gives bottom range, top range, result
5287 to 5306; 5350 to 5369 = 0.91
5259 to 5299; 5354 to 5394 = 0.95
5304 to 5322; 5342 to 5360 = 0.91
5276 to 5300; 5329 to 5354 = 0.92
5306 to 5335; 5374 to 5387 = 0.89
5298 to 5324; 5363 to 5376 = 0.88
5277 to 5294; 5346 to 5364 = 0.93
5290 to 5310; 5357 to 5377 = 0.87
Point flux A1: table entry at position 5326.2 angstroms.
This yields 40.4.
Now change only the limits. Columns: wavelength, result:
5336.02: 33.1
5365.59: 42.2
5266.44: 43.9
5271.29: 43.7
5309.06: 38.9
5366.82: 40.1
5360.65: 39.7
